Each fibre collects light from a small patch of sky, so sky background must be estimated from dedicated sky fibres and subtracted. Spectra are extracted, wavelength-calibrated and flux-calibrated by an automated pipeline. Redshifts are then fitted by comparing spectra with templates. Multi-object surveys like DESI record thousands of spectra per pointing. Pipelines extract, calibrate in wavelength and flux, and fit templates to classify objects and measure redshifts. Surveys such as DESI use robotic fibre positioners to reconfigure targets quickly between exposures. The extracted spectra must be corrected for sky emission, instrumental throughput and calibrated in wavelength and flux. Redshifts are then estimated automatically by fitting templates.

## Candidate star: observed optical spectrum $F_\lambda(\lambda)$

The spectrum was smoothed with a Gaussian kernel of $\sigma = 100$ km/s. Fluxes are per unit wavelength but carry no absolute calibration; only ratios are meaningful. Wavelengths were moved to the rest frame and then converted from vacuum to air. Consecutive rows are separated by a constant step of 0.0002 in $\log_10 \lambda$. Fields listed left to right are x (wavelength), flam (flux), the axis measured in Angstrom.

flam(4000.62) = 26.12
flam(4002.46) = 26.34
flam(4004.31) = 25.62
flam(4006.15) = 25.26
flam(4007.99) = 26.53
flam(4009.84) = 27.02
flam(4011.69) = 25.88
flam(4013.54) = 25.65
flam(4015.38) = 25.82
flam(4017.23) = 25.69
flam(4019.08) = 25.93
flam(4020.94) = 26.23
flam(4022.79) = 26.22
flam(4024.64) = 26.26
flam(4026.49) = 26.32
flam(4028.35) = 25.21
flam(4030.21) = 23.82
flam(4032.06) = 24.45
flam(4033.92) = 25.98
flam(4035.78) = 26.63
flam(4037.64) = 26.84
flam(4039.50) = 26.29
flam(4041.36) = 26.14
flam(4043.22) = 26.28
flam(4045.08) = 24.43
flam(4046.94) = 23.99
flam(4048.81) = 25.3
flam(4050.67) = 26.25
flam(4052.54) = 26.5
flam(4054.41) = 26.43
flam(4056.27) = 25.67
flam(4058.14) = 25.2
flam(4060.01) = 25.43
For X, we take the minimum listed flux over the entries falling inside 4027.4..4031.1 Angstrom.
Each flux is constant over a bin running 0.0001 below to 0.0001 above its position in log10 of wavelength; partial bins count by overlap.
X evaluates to 23.82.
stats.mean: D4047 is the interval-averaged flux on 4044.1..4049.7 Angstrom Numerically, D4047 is 24.6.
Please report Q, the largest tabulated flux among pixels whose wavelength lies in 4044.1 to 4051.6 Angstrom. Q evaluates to 26.25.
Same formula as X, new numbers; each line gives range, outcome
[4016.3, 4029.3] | 25.21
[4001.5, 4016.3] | 25.26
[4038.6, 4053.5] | 23.99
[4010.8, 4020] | 25.65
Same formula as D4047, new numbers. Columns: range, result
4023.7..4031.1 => 25.4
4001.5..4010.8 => 26.2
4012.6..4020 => 25.8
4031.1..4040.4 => 26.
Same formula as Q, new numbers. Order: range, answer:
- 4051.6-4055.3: 26.5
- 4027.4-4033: 25.21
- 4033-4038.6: 26.84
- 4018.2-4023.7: 26.23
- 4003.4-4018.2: 27.02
